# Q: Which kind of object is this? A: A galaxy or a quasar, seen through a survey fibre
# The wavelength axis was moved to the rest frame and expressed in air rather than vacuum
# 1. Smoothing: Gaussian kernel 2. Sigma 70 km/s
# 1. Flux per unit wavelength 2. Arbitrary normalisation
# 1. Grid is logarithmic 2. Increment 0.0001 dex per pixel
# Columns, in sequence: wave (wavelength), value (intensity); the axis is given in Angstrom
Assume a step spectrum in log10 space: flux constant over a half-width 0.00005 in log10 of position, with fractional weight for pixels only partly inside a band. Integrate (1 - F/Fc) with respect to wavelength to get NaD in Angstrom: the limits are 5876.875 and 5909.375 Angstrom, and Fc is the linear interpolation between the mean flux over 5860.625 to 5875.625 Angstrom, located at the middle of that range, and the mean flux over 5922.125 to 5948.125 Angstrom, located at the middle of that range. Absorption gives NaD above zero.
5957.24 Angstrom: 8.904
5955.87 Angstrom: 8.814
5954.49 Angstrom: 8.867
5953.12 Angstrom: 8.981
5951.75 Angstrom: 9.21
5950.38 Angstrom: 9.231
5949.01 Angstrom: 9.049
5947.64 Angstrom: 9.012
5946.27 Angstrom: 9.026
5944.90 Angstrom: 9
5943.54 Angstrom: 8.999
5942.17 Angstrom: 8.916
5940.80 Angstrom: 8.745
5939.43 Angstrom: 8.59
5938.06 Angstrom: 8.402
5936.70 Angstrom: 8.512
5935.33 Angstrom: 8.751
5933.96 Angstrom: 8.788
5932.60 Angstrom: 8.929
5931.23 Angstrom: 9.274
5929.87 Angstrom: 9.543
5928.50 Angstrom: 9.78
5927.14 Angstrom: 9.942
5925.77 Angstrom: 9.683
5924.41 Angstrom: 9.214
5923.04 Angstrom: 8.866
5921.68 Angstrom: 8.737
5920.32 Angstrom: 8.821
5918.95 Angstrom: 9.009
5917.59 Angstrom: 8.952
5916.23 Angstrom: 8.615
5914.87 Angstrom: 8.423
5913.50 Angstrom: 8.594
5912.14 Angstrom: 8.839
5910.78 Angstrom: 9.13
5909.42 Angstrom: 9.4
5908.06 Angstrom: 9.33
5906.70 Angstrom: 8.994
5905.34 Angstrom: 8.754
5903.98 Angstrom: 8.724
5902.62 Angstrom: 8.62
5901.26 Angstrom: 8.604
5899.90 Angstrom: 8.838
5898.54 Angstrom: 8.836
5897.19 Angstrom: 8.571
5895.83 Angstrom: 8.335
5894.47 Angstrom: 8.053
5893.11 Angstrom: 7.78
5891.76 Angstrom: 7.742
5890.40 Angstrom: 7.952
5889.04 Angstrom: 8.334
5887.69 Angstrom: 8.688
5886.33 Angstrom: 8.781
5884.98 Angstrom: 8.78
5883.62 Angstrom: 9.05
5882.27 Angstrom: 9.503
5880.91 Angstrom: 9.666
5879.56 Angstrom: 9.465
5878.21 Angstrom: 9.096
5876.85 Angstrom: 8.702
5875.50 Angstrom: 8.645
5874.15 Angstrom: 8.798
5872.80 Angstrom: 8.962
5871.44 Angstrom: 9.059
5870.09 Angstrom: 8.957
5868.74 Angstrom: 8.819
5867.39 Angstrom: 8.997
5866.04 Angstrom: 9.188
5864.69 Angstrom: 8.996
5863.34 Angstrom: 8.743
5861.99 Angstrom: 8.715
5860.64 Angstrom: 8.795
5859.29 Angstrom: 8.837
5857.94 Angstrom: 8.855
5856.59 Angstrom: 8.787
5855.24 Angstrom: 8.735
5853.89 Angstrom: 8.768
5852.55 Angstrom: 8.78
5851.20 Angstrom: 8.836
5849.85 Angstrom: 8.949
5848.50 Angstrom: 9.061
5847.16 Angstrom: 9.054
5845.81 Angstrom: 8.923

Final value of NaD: 0.8 Angstrom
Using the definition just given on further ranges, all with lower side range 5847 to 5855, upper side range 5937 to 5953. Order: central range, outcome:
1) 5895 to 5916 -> 0.3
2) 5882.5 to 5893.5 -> 0.6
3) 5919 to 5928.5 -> -0.3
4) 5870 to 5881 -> -0.1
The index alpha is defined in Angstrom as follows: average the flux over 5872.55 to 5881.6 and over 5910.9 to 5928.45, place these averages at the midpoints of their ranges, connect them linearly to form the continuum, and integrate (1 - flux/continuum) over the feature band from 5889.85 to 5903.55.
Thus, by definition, 1.0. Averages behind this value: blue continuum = 9.06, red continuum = 9.01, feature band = 8.34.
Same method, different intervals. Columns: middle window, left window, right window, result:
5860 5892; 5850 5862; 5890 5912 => -0.5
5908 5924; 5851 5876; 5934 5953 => 0.0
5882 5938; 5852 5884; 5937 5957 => 0.7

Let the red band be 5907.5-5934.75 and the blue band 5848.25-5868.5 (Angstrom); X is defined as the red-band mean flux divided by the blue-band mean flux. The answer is 1.0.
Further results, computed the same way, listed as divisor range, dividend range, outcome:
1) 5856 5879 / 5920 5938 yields 1.03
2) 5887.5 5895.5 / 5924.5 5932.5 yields 1.19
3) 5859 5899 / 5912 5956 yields 1.02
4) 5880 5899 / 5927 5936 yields 1.08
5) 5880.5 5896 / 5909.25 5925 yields 1.04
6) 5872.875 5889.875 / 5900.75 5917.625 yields 0.99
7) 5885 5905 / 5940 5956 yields 1.07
